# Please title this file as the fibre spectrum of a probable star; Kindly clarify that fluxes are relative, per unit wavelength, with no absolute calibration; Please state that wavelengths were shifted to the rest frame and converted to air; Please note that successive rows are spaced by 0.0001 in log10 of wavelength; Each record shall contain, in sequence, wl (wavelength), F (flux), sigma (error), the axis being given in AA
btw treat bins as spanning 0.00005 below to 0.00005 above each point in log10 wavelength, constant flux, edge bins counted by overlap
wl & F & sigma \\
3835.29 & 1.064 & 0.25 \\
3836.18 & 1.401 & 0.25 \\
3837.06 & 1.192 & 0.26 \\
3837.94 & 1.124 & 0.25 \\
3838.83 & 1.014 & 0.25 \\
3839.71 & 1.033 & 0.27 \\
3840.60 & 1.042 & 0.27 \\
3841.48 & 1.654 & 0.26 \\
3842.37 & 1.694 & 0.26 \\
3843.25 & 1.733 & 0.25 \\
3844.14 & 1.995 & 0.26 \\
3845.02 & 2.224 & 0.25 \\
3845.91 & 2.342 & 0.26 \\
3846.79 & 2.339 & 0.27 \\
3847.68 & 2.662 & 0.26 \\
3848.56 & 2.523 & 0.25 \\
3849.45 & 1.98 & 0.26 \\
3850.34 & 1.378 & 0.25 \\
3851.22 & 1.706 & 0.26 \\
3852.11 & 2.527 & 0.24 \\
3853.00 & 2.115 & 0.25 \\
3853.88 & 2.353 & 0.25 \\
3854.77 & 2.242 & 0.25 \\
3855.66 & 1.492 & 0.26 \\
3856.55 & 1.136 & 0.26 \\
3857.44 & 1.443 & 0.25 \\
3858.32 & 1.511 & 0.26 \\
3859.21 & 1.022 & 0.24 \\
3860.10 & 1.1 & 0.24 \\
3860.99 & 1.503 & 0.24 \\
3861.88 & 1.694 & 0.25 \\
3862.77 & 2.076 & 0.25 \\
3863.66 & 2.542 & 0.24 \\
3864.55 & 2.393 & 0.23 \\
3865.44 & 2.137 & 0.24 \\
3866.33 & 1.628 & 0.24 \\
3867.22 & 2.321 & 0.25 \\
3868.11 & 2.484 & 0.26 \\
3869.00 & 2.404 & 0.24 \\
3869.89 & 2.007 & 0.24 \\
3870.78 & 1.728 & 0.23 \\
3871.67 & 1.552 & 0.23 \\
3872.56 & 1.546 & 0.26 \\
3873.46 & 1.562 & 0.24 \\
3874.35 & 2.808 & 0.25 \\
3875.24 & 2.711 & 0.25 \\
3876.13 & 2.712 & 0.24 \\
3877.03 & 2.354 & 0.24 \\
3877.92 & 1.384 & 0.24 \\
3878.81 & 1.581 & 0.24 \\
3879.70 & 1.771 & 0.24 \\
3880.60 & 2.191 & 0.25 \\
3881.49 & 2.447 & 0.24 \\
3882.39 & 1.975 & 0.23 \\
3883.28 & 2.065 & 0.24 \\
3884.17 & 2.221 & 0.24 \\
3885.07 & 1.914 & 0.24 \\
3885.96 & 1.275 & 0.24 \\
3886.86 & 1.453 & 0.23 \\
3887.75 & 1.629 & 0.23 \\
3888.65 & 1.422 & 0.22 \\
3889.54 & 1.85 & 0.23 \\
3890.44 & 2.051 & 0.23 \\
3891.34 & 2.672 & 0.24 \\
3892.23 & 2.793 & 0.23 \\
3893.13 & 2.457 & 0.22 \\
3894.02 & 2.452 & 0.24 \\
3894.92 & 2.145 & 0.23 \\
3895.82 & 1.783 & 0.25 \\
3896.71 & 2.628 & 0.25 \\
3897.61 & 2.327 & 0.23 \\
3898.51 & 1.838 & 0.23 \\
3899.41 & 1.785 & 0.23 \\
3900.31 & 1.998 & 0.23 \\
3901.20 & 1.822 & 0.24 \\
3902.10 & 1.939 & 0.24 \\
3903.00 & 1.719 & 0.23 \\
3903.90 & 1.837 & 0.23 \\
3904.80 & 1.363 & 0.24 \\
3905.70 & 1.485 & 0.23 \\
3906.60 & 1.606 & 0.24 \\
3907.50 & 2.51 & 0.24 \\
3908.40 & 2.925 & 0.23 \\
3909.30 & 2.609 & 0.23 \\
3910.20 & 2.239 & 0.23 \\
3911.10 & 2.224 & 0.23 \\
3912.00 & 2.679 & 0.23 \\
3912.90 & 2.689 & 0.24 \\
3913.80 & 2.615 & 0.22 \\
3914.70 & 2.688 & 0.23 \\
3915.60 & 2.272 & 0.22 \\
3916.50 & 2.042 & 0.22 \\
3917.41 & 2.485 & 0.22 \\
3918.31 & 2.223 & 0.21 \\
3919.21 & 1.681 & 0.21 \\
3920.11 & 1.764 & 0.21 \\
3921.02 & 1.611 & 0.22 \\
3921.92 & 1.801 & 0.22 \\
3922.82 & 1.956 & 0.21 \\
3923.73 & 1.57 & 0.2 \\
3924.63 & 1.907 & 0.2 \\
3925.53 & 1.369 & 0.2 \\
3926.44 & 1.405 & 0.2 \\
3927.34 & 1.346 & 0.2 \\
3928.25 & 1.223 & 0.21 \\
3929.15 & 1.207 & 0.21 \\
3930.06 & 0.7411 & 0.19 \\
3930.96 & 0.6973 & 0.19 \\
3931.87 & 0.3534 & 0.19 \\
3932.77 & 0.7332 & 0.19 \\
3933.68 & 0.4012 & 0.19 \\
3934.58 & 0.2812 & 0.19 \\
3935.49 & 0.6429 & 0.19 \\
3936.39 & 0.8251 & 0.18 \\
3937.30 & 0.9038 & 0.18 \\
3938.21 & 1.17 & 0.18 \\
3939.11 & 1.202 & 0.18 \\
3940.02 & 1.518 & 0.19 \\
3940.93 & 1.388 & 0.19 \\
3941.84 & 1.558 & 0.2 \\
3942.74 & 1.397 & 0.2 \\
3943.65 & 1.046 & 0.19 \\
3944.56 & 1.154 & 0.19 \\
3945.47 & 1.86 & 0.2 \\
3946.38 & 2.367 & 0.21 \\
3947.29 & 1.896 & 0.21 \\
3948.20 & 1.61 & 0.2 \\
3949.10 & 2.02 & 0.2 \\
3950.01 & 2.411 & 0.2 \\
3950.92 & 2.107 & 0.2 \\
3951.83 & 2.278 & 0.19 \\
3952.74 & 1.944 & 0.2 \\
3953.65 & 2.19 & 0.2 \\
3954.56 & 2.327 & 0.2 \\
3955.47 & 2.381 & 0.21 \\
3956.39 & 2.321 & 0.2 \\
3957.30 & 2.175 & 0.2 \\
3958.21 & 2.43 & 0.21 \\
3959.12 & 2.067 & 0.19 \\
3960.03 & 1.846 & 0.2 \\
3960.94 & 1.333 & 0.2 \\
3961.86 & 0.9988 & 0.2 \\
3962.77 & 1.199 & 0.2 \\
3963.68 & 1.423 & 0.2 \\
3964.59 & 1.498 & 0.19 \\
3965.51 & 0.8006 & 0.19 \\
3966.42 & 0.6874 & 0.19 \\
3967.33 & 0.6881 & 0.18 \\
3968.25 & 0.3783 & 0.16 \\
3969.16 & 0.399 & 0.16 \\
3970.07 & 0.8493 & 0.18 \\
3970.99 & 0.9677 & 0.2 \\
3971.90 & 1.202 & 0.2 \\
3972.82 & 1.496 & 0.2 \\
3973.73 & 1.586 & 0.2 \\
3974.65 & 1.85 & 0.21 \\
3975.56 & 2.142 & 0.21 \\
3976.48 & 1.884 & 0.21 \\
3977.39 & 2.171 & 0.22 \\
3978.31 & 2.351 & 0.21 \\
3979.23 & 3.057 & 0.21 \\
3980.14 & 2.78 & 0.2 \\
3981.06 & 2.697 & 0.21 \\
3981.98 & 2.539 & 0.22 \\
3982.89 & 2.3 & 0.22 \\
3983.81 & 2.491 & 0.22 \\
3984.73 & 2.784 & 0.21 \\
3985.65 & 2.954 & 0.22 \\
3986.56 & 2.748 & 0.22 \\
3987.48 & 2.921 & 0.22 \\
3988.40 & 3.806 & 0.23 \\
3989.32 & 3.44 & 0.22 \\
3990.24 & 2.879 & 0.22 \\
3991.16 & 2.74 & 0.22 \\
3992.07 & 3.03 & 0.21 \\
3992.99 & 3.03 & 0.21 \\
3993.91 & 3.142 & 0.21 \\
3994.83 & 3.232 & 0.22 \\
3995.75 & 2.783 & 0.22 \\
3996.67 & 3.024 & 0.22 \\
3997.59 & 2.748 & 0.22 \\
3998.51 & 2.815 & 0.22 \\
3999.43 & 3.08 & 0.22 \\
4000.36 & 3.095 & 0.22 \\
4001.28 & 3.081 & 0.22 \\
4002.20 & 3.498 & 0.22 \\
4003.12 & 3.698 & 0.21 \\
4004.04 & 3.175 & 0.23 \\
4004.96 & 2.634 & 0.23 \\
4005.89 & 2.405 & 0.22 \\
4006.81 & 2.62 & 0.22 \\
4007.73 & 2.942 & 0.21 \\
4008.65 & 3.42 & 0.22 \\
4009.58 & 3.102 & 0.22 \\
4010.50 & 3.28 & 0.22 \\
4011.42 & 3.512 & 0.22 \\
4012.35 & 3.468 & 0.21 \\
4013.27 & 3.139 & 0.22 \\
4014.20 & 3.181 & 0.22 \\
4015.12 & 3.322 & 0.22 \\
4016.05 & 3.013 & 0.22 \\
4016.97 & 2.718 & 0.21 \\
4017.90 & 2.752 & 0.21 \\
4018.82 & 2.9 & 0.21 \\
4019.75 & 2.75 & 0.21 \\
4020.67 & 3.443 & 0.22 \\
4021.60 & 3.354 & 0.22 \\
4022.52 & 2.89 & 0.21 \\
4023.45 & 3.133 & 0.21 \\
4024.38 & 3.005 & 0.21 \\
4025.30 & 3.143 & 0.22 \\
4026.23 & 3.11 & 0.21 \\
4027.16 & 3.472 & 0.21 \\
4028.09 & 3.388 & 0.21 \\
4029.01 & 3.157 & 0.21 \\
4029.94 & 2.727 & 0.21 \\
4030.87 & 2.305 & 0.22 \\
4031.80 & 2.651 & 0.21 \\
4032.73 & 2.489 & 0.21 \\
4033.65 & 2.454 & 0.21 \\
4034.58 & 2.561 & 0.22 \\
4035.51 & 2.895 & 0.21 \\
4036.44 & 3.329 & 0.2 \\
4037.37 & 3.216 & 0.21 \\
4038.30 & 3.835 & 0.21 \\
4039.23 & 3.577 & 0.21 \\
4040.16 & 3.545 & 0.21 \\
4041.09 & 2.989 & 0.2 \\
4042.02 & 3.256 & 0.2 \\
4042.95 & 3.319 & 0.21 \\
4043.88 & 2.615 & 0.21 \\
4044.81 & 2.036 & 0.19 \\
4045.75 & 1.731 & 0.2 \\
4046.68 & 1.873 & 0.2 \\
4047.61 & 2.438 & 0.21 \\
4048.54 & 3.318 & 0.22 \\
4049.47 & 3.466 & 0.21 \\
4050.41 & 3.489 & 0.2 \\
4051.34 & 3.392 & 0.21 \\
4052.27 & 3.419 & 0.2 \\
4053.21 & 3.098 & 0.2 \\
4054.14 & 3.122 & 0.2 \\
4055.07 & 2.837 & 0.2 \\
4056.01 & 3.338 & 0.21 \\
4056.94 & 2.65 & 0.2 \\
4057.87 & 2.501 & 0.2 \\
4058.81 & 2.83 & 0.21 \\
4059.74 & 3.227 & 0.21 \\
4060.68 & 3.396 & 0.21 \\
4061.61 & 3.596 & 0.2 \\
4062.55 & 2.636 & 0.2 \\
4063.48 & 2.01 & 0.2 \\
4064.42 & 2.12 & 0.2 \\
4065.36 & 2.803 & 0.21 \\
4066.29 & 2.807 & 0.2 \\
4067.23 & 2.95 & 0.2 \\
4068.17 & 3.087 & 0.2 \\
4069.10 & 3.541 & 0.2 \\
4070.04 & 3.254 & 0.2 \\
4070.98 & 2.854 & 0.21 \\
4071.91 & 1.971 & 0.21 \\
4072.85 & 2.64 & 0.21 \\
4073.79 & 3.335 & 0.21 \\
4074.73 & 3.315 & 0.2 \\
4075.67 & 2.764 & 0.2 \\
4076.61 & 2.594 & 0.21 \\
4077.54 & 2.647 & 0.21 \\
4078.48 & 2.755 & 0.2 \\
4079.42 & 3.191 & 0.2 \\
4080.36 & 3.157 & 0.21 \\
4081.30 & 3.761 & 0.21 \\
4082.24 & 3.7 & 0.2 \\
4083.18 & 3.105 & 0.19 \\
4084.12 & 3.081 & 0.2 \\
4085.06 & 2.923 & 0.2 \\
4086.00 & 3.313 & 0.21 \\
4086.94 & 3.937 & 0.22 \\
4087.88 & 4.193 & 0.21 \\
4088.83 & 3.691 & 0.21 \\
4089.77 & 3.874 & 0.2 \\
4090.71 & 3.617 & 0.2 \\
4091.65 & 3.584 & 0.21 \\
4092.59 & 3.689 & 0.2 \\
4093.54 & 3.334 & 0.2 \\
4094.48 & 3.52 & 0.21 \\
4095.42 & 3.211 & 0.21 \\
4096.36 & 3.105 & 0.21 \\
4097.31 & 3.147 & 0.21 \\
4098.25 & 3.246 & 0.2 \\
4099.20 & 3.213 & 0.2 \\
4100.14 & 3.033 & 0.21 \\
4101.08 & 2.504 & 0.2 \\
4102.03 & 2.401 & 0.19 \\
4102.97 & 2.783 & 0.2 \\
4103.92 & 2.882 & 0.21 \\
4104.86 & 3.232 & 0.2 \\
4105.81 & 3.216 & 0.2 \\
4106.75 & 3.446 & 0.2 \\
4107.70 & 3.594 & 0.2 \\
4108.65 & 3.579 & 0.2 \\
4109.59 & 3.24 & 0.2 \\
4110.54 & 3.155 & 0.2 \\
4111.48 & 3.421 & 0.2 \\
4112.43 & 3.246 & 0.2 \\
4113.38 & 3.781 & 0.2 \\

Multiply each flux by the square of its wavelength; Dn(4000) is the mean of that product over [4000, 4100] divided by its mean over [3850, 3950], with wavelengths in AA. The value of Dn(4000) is 1.8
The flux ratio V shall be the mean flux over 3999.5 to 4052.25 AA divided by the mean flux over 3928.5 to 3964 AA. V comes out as 2.0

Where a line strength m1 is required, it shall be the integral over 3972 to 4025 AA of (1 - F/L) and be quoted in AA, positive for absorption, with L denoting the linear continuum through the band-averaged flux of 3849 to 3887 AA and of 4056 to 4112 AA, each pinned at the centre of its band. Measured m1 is -4.2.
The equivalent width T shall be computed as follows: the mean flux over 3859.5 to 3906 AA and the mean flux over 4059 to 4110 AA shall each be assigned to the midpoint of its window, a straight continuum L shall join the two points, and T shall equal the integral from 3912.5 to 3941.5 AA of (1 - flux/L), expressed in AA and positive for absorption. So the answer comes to 10.00 AA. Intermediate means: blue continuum 1.99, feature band 1.46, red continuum 3.14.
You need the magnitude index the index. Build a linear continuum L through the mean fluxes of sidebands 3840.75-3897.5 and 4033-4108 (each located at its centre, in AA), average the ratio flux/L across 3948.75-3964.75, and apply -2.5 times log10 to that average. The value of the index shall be 0.25 mag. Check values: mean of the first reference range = 1.99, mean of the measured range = 1.95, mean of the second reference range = 3.07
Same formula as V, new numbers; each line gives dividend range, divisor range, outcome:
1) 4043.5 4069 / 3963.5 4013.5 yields 1.15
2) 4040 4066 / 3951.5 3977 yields 1.87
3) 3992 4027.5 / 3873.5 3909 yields 1.51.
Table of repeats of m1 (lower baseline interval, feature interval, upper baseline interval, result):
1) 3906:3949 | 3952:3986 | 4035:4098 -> 4.2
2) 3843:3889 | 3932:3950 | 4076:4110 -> 8.4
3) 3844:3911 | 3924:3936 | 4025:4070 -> 7.0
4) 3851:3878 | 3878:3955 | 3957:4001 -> 9.7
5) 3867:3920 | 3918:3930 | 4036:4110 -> 3.6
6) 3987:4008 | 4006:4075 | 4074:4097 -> 4.3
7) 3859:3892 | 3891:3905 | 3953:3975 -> -2.0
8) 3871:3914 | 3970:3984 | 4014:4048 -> 3.0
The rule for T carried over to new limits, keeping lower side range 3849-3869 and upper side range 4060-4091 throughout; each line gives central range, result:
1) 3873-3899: -0.8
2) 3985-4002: -2.6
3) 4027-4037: 0.1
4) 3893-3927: 1.5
